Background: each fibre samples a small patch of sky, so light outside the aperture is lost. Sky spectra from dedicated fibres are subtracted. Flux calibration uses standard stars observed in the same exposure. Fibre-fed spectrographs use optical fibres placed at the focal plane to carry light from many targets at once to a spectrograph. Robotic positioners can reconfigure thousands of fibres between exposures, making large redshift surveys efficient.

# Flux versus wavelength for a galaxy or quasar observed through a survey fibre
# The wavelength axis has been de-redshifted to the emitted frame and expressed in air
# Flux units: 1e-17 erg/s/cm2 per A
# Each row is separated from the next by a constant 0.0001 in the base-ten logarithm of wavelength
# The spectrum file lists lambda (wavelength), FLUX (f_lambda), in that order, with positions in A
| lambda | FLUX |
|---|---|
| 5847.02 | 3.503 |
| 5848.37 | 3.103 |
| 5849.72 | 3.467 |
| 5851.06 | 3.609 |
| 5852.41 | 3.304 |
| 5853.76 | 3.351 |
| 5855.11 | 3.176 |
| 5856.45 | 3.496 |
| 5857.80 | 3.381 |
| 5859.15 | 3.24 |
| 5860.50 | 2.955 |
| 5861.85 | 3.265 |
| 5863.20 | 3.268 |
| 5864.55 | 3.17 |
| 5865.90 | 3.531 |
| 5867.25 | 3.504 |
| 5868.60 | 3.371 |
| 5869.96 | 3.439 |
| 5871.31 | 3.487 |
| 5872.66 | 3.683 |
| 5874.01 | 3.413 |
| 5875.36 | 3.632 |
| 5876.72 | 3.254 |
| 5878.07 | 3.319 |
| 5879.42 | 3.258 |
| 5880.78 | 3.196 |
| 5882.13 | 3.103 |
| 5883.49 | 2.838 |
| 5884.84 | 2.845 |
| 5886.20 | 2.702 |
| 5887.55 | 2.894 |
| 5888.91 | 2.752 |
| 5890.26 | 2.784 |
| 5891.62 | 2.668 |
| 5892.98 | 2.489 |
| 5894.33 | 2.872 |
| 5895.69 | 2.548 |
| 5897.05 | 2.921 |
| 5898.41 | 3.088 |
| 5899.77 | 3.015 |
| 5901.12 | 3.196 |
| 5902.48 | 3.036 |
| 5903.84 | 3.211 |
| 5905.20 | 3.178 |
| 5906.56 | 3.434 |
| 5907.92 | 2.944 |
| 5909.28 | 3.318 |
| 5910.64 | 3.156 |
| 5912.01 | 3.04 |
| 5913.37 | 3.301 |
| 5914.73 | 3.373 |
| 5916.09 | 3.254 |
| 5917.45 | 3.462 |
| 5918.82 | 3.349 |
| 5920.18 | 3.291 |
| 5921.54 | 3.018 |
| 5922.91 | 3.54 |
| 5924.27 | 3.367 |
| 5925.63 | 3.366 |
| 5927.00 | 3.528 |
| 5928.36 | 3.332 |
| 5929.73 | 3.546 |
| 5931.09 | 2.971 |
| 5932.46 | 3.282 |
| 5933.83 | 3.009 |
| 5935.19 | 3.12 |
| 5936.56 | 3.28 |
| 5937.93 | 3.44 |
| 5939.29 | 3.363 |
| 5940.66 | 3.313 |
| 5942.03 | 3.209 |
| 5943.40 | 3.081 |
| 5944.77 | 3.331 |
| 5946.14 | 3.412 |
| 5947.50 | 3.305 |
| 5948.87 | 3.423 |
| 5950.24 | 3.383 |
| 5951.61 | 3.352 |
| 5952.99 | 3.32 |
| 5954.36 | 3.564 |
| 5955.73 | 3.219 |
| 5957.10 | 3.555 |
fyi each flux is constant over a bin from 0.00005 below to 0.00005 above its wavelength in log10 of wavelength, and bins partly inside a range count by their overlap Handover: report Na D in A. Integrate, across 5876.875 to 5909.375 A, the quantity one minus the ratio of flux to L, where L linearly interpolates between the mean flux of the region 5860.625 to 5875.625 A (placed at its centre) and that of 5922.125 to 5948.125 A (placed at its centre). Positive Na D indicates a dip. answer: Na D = 3.7 A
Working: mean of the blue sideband 3.41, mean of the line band 2.98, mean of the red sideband 3.3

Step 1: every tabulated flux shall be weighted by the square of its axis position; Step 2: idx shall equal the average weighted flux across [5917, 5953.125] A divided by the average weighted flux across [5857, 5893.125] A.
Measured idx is 1.06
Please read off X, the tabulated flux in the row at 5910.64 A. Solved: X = 3.156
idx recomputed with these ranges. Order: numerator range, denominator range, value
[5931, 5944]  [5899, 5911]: 1.03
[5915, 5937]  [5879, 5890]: 1.14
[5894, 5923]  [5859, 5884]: 0.96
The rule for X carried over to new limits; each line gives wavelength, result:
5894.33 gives 2.872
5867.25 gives 3.504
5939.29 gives 3.363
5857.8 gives 3.381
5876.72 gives 3.254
